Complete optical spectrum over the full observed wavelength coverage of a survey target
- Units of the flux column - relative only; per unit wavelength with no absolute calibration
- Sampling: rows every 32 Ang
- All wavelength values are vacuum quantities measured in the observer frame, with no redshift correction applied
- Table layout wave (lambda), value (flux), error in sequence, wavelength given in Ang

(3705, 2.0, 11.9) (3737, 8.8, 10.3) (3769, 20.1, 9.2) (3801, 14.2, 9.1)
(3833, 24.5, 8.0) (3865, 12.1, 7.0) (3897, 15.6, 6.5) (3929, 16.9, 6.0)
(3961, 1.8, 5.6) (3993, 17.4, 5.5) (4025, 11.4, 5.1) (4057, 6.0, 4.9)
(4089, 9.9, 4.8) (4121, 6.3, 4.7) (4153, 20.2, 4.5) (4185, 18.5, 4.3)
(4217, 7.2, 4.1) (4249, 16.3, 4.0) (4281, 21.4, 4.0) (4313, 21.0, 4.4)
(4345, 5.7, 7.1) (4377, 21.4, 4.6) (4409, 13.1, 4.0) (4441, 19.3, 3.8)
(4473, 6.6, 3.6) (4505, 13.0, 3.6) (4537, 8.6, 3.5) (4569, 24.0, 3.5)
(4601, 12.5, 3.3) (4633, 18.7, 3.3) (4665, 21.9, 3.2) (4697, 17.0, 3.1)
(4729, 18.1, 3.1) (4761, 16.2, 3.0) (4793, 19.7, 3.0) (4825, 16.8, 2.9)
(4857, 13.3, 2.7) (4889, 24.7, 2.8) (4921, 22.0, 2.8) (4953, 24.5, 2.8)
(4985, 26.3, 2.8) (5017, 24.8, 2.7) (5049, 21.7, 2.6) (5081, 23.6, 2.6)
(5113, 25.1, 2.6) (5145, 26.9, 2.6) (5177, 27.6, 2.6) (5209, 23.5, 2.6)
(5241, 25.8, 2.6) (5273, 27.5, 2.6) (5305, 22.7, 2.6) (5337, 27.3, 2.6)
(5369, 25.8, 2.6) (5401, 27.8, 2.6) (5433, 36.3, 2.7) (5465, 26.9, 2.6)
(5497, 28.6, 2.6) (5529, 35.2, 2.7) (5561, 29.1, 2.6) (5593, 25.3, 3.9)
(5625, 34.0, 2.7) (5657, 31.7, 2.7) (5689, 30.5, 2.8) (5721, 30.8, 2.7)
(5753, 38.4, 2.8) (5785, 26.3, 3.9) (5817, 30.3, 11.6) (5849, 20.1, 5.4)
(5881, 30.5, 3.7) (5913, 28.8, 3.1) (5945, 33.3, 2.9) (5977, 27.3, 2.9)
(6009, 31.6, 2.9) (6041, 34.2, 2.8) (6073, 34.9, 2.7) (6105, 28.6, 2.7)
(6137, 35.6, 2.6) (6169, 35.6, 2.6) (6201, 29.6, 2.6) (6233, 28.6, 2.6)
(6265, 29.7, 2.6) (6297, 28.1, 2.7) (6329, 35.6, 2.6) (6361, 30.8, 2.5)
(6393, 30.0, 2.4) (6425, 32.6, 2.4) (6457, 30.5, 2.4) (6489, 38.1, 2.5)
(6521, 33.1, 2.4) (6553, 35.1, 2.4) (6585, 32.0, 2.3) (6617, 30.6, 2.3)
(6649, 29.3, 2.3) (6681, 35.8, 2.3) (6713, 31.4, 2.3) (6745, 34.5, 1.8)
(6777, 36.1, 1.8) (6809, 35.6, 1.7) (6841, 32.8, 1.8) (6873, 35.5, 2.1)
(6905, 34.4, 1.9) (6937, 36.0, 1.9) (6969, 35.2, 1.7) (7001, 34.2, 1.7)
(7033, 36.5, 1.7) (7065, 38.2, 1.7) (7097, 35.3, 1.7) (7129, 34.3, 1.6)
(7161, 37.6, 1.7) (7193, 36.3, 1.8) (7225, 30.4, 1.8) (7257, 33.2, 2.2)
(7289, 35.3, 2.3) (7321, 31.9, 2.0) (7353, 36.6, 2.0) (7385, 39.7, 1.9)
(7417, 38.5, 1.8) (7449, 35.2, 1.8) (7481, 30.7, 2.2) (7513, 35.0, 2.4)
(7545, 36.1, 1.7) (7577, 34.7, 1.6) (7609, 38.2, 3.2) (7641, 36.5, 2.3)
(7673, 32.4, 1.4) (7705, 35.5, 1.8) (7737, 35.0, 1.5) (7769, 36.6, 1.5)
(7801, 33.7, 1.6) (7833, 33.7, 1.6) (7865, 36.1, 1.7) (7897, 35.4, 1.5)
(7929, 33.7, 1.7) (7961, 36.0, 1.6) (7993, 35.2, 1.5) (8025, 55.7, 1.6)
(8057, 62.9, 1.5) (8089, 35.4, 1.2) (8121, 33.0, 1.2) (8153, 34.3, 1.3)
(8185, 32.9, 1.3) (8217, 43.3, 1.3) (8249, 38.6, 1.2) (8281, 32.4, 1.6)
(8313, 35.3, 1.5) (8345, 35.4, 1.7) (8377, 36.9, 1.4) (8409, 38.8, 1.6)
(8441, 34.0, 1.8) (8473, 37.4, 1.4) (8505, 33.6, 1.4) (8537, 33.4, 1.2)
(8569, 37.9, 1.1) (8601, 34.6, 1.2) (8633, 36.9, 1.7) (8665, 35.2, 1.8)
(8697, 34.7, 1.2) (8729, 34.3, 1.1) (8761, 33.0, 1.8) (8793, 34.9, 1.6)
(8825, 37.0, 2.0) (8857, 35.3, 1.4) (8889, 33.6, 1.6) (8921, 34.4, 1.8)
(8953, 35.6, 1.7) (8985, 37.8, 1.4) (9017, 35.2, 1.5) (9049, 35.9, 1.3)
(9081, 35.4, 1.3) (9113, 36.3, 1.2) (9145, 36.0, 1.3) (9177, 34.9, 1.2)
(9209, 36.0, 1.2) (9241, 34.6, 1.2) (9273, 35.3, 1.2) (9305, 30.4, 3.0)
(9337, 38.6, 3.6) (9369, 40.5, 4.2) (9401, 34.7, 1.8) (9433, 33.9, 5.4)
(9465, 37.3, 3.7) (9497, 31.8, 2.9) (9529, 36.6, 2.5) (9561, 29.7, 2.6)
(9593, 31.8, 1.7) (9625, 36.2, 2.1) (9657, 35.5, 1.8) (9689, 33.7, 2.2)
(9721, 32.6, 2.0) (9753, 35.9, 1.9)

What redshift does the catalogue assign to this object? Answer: 0.22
